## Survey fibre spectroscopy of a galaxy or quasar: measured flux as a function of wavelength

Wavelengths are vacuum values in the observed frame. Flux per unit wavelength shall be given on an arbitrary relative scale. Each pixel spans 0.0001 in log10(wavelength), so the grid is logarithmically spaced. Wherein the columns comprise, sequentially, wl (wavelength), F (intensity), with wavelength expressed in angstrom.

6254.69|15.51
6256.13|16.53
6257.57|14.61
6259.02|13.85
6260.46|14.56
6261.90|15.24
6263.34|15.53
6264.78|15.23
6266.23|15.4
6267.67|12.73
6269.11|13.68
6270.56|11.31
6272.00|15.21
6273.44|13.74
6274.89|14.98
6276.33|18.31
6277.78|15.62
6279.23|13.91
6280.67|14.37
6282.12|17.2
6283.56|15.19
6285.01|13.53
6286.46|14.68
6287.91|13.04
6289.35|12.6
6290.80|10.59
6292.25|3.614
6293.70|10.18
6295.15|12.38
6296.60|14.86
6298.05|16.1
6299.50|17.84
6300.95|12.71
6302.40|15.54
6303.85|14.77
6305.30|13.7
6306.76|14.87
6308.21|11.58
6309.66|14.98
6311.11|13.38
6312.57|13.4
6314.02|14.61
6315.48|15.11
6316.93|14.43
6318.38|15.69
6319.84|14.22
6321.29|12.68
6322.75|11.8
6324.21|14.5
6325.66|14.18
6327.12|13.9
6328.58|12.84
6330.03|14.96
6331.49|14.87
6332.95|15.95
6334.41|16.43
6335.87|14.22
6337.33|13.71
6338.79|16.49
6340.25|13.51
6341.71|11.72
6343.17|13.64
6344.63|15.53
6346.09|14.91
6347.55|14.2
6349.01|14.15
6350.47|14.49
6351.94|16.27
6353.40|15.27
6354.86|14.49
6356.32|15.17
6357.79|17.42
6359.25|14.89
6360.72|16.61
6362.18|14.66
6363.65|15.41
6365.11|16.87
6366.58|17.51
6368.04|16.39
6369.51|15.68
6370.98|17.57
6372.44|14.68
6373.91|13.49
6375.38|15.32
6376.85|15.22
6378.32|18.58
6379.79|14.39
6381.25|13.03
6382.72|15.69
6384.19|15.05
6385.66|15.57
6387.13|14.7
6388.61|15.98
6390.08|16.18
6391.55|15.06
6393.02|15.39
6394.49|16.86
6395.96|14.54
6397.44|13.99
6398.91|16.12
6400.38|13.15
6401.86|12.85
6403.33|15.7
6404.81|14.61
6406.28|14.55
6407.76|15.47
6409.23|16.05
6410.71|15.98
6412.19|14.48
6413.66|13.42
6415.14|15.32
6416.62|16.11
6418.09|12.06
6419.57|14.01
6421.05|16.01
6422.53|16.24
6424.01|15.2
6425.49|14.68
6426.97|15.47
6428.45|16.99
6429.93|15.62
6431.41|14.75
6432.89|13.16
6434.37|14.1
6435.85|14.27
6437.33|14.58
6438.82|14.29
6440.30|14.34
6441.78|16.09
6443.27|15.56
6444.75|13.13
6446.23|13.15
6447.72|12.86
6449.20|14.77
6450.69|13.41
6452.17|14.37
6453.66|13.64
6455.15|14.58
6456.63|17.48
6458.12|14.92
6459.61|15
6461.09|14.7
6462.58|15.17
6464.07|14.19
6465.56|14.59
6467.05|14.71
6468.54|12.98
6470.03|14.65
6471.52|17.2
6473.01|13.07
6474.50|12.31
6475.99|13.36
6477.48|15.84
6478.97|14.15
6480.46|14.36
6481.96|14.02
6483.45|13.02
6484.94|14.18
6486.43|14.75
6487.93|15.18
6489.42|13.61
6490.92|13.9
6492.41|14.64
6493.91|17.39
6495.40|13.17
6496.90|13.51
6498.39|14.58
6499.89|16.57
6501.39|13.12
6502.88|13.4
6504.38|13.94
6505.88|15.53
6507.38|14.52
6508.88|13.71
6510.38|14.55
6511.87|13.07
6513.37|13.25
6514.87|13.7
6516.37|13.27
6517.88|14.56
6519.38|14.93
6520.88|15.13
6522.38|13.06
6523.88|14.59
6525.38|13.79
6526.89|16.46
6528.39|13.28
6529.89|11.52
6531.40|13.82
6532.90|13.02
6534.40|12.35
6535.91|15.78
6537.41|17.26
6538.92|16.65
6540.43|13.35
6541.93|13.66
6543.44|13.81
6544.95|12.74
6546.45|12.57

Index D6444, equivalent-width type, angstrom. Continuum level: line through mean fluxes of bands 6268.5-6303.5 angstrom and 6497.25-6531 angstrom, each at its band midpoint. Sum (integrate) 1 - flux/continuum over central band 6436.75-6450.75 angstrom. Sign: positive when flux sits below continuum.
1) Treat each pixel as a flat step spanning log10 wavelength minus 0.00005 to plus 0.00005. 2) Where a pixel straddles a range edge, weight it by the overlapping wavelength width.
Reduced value -0.2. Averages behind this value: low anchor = 13.8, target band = 14.2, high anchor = 14.1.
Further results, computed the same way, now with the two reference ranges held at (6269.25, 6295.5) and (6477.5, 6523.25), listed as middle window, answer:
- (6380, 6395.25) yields -1.68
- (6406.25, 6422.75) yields -1.24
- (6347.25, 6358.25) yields -1.21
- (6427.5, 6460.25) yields -1.34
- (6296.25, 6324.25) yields -1.74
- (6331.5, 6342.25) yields -0.83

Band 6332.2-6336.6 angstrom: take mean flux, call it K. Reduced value 15.5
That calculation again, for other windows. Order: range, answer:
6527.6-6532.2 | 12.9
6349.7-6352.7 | 15.3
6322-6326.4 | 13.5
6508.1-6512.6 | 13.8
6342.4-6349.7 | 14.5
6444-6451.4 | 13.5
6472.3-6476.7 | 12.9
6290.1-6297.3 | 10.3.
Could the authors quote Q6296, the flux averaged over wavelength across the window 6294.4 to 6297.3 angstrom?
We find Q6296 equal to 13.6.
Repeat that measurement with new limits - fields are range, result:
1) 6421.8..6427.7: 15.4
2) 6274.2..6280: 15.7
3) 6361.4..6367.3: 16.1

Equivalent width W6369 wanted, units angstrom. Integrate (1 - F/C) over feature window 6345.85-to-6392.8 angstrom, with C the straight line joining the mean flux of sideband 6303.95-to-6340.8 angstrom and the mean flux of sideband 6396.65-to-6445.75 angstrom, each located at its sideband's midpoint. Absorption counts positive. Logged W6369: -3.12 angstrom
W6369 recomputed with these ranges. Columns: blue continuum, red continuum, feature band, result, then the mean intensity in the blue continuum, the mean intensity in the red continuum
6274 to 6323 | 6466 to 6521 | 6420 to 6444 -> -1.6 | 13.9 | 14.3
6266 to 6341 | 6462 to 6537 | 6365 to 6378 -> -1.7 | 14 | 14.2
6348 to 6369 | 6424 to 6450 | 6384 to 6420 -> 0.3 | 15.7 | 14.6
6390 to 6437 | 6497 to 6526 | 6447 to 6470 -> 0.1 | 14.9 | 14.2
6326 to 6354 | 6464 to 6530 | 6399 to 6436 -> -1.1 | 14.6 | 14.2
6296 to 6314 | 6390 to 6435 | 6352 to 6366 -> -0.9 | 14.5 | 15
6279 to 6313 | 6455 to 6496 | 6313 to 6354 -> -2.0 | 13.5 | 14.5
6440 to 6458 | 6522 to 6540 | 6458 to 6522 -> 0.3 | 14.5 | 14.3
